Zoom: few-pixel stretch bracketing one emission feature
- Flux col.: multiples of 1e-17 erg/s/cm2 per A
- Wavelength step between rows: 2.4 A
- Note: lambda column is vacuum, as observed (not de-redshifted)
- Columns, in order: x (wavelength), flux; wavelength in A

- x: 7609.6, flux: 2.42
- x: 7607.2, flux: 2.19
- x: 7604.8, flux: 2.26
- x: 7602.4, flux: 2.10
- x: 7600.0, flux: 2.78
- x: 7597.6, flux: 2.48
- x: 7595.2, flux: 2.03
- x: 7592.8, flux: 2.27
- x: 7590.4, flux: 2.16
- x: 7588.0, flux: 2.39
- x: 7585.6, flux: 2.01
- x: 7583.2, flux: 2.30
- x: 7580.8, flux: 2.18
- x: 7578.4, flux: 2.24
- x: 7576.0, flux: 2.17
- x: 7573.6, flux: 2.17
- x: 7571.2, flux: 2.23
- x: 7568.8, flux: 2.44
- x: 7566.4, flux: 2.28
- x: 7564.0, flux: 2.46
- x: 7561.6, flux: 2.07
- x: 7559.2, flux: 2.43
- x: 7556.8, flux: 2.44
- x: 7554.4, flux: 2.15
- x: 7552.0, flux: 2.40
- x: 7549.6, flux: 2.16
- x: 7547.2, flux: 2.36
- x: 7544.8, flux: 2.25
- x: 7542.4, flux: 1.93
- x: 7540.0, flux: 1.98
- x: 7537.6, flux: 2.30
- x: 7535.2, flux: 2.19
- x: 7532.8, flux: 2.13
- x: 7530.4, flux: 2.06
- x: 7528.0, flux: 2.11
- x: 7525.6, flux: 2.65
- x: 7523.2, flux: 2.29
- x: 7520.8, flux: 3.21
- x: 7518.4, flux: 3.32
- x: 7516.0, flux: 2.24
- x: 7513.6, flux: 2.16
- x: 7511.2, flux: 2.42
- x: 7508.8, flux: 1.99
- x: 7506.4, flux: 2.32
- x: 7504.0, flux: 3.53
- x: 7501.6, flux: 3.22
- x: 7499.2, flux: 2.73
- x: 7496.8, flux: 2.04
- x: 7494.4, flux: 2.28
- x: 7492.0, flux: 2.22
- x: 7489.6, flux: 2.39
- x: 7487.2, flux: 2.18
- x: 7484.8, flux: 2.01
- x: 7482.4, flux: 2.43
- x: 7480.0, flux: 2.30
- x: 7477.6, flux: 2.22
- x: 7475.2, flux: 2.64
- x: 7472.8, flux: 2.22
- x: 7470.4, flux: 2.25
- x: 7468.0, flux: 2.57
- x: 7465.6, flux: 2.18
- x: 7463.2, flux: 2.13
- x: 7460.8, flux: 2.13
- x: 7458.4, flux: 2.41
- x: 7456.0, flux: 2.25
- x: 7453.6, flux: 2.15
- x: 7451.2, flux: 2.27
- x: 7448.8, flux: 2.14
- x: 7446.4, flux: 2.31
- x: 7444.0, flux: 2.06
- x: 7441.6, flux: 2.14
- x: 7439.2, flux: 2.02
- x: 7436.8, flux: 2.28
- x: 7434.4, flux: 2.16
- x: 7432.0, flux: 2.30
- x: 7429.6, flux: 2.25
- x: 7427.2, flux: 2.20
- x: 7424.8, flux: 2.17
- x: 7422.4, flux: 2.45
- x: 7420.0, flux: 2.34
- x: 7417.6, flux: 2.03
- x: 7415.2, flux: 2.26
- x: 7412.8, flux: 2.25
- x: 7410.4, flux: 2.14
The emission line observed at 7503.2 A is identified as [S II] 6716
